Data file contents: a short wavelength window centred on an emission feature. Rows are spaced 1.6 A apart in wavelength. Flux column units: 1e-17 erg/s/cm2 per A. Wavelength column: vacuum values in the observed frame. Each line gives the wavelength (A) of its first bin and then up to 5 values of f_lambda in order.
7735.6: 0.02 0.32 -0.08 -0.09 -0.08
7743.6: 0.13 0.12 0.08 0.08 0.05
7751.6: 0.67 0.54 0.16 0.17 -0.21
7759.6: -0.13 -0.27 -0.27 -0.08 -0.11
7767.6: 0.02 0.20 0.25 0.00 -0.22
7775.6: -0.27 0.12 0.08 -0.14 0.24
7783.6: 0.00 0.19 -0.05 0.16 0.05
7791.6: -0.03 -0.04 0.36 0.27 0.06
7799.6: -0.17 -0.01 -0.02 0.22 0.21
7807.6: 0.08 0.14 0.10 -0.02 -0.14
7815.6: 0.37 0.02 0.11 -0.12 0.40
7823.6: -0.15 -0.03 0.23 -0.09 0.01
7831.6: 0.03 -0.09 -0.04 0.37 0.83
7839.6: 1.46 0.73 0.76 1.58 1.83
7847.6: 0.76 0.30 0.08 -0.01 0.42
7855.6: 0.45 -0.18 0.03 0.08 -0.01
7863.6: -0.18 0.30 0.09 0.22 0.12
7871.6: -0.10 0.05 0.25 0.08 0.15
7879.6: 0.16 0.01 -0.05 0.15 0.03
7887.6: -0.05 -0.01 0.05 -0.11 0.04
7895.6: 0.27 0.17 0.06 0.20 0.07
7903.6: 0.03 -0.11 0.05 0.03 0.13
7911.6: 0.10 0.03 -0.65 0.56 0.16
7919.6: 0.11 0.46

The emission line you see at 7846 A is [O II] 3727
